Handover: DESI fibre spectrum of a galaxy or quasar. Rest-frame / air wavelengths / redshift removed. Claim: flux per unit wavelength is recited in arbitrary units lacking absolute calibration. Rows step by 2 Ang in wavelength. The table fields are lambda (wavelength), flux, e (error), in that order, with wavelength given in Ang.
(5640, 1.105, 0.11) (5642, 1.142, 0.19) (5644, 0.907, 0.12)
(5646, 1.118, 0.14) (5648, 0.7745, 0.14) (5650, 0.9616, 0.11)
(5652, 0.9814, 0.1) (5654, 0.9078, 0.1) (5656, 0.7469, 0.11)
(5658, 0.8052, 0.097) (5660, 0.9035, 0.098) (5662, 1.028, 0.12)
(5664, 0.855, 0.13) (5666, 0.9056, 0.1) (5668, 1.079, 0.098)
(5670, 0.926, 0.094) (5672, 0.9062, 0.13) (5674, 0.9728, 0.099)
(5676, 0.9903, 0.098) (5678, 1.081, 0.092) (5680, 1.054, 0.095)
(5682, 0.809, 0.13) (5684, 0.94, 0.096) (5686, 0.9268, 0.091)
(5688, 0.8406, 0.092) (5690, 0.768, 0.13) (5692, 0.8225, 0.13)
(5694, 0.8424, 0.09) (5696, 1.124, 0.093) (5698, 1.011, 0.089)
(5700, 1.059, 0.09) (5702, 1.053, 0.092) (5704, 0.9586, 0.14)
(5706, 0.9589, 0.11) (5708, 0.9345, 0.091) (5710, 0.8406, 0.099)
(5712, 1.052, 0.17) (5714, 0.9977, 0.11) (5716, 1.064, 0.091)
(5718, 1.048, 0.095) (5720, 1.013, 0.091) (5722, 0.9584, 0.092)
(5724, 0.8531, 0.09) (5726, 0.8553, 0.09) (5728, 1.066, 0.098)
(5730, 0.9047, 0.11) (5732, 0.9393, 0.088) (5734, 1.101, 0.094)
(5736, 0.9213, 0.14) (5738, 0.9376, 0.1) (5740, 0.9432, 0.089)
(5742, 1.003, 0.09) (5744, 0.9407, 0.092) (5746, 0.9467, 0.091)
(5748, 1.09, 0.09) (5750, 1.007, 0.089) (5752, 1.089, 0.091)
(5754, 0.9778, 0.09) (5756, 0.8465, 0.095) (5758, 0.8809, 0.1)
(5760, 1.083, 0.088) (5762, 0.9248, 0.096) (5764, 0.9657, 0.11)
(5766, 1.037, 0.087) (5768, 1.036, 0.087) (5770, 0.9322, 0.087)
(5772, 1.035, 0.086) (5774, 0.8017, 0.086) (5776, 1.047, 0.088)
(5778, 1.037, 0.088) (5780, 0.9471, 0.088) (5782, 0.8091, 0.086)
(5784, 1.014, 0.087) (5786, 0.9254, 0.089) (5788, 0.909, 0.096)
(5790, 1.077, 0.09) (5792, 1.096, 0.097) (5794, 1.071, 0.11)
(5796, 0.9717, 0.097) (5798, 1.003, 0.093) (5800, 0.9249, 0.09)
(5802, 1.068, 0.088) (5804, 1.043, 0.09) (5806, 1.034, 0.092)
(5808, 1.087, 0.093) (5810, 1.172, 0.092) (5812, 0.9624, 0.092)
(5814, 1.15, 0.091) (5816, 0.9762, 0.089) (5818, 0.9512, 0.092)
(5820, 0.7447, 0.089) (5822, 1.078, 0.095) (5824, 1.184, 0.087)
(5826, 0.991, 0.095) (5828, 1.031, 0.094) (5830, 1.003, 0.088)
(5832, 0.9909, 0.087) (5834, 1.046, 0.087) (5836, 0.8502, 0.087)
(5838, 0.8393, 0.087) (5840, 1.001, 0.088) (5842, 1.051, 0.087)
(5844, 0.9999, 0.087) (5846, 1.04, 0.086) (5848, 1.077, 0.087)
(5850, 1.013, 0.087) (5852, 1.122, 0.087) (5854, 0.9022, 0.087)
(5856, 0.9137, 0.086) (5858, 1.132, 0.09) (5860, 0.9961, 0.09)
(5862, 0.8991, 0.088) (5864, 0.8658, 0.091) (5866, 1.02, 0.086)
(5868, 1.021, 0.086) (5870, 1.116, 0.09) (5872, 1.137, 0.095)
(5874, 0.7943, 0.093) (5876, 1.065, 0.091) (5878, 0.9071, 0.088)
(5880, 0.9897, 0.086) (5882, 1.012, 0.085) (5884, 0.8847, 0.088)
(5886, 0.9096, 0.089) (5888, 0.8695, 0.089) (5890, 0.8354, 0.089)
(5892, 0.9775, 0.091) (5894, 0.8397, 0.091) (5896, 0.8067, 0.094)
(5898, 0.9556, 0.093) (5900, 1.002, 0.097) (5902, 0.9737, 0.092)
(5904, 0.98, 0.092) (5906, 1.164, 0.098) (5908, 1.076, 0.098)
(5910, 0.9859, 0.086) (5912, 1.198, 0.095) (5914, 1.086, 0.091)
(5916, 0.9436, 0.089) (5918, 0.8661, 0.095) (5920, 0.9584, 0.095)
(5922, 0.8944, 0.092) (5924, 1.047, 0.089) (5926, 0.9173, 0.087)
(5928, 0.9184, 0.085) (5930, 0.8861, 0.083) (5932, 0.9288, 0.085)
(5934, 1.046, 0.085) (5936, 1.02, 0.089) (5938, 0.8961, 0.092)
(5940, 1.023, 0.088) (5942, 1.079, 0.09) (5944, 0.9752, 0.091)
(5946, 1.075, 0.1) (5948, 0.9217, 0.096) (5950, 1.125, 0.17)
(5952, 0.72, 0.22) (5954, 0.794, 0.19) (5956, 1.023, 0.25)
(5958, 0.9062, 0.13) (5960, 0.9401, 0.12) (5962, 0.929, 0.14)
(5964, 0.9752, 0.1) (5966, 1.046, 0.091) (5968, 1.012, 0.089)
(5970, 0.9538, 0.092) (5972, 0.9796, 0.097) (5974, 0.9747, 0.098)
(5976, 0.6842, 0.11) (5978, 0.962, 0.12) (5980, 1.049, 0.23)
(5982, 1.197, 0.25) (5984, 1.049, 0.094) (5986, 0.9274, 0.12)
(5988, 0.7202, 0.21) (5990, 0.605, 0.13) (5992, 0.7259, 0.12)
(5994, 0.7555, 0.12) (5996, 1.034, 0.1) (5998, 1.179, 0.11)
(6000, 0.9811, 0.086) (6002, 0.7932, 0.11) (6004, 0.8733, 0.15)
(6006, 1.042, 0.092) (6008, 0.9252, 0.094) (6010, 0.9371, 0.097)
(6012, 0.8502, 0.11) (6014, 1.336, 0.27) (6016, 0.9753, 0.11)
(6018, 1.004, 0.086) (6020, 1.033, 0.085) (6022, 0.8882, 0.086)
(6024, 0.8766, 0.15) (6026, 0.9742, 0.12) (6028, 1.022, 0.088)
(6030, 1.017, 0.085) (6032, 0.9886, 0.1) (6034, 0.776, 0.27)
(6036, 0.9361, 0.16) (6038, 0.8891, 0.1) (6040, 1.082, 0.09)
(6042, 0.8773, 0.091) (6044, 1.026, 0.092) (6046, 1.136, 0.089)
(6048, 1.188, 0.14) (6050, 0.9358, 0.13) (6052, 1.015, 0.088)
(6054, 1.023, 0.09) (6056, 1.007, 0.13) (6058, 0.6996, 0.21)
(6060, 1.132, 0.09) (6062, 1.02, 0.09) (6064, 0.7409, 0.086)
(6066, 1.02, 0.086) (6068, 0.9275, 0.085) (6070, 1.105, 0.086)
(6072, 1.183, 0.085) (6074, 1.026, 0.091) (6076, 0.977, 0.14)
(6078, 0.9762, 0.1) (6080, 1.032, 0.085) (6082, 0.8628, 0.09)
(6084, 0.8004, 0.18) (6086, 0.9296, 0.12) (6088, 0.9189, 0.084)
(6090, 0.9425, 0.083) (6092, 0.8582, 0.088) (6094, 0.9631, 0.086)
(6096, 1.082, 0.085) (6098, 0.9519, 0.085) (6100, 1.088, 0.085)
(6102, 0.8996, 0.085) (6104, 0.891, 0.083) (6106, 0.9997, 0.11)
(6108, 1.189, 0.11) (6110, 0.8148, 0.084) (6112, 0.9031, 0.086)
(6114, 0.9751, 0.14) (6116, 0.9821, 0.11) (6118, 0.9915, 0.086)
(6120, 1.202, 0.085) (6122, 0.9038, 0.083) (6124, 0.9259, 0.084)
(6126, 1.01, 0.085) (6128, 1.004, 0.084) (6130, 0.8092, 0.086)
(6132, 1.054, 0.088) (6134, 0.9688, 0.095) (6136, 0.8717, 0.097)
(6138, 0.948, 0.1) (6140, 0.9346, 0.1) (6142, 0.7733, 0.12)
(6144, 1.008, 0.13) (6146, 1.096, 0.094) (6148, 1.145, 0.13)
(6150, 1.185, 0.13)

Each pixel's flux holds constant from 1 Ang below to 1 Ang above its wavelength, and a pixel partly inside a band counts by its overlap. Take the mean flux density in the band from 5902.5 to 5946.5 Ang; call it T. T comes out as 0.997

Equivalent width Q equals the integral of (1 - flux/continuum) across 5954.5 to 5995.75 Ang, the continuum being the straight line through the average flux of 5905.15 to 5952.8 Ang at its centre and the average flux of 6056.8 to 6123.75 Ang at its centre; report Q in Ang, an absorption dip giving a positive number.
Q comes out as 2.6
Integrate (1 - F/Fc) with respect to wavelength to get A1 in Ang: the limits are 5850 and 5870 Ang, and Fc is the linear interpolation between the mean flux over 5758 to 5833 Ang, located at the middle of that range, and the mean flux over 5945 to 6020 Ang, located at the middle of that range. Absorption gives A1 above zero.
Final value -0.2 Ang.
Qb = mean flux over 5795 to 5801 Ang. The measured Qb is 0.967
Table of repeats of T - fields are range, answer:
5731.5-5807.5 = 0.986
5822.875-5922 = 0.985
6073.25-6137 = 0.962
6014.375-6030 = 0.986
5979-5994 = 0.887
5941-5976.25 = 0.956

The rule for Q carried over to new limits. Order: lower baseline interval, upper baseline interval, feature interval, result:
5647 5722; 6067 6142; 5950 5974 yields 0.4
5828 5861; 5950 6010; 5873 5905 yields 1.6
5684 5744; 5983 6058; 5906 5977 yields -1.0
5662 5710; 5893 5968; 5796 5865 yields -3.0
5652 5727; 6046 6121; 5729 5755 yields -1.0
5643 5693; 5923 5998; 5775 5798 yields -1.5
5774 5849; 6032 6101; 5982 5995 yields 2.1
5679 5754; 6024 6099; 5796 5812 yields -1.2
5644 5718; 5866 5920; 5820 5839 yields -0.4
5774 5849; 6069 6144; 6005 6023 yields -0.4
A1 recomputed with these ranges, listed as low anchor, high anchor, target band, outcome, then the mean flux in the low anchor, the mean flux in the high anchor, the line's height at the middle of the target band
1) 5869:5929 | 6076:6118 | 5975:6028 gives 1.26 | 0.97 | 0.954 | 0.962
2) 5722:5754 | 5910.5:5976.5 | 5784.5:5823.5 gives -1.81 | 0.973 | 0.964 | 0.97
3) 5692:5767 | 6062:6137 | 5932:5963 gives 0.25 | 0.977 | 0.968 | 0.972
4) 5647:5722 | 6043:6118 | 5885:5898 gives 1.12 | 0.945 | 0.979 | 0.963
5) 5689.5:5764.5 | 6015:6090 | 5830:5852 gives -0.61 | 0.969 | 0.973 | 0.971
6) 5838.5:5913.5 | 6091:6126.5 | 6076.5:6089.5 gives 0.75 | 0.987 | 0.979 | 0.98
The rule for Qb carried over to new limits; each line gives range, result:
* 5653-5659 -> 0.82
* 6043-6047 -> 1.08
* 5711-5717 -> 1.04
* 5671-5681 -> 1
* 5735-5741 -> 0.934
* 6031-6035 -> 0.882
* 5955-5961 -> 0.956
